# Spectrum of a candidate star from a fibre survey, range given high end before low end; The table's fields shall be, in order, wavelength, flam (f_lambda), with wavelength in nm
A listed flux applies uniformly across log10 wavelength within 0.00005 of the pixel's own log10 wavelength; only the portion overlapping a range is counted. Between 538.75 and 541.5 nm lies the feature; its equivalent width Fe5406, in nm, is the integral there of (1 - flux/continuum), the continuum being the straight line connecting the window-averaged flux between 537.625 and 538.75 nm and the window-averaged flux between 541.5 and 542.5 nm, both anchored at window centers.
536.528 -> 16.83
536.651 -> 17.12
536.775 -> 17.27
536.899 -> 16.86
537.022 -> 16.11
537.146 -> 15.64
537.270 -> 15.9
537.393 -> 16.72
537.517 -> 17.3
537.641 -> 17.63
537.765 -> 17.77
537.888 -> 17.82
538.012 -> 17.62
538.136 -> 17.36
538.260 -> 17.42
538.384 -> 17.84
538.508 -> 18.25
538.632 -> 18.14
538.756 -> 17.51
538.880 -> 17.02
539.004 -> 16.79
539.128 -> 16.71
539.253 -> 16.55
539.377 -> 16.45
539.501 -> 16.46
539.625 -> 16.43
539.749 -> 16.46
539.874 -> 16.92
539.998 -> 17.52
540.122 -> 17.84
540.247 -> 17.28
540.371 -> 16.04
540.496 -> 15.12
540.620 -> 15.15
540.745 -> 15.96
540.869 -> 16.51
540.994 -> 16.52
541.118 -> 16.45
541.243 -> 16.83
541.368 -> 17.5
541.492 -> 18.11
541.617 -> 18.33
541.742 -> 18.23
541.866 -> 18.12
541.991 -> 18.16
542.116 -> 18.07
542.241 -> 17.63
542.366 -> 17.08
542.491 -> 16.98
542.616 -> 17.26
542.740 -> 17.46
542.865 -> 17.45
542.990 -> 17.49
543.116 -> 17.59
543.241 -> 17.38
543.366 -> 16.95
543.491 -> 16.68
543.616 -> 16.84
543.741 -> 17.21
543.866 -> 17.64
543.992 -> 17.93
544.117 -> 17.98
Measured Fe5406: 0.18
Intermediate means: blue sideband 17.8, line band 16.7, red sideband 17.9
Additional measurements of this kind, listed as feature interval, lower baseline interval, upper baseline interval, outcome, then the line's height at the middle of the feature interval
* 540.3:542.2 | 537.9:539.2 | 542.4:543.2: 0.041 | 17.4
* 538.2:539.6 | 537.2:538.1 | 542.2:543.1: 0.008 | 17.3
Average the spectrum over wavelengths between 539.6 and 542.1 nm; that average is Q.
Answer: 17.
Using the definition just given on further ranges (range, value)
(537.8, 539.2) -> 17.5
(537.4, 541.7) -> 17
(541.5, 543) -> 17.7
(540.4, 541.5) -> 16.4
